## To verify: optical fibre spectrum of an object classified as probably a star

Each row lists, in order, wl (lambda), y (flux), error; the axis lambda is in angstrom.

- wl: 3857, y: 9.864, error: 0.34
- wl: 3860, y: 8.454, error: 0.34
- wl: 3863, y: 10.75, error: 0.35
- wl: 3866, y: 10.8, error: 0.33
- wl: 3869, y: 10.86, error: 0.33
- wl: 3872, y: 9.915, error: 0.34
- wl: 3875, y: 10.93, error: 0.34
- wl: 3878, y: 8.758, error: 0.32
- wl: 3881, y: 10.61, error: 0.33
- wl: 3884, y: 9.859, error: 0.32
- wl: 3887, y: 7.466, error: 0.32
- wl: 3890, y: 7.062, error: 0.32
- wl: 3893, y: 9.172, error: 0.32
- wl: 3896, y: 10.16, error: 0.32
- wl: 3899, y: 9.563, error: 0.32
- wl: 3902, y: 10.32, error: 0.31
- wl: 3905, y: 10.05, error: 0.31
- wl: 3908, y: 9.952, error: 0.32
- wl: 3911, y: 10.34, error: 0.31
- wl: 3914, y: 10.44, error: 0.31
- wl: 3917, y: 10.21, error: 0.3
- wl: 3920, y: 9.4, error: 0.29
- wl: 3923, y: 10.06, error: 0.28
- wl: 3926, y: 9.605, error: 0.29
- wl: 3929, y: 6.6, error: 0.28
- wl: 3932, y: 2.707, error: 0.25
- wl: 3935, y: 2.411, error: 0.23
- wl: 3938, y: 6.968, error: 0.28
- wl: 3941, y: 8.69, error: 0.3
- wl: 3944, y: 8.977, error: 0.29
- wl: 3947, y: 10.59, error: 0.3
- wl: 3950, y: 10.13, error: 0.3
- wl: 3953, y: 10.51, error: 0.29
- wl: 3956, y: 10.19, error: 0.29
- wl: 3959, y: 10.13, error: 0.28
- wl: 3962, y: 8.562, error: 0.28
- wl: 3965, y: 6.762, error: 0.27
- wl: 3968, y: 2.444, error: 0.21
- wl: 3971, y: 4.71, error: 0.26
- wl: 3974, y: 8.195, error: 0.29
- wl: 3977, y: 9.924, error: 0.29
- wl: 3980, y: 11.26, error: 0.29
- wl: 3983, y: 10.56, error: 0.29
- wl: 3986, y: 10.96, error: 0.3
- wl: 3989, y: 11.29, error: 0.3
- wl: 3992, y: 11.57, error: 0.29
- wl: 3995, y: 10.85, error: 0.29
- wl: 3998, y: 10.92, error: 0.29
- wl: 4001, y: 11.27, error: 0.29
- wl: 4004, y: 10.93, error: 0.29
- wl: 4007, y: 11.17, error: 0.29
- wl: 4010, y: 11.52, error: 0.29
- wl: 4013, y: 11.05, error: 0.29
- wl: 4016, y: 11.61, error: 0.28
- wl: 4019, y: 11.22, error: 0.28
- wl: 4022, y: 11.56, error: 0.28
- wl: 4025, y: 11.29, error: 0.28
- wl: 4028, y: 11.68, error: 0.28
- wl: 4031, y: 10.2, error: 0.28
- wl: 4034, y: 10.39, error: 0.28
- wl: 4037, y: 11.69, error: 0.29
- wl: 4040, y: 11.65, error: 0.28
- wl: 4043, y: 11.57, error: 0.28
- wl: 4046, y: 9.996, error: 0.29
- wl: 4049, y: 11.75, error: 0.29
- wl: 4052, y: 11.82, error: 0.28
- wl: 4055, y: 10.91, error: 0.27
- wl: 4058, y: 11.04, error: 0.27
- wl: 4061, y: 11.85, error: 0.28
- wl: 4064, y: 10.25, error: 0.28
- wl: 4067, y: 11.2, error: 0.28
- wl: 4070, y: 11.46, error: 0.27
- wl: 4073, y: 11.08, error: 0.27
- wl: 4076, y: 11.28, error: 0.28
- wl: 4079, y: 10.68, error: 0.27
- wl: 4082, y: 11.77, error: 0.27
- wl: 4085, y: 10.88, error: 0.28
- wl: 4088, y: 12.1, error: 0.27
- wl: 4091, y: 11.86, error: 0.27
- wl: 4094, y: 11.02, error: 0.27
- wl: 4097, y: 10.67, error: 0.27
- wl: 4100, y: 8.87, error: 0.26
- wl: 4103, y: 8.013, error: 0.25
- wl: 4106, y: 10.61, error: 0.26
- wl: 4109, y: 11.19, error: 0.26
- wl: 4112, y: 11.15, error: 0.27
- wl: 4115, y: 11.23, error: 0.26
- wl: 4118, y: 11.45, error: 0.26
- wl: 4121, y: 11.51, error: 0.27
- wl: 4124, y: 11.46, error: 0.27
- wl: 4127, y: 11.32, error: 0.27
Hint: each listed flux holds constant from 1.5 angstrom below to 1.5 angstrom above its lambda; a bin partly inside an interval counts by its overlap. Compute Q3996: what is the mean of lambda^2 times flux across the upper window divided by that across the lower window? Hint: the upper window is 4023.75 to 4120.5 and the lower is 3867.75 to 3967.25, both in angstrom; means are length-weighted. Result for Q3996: 1.3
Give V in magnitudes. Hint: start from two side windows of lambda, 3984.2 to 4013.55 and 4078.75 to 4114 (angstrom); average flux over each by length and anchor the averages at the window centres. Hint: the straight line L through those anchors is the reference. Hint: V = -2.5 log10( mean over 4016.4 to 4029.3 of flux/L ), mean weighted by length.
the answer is -0.04 mag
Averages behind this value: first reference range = 11.2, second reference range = 10.7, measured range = 11.4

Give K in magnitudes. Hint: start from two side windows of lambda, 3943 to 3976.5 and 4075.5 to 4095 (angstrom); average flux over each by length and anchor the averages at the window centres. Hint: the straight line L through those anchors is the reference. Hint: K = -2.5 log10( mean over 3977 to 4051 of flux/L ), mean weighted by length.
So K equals -0.16 mag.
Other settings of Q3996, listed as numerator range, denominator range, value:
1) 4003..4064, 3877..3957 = 1.34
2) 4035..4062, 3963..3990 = 1.40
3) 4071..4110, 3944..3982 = 1.33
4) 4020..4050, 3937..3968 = 1.31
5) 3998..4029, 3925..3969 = 1.51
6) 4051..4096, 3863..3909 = 1.27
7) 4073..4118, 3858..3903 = 1.25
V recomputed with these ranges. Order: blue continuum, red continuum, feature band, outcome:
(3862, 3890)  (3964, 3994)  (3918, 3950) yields 0.19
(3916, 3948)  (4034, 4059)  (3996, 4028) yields -0.11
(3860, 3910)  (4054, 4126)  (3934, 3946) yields 0.38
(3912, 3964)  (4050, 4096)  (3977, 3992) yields -0.15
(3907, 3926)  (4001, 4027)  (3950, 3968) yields 0.21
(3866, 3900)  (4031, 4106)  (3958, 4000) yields 0.13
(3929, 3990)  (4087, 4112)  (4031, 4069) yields -0.15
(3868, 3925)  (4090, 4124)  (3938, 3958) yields 0.04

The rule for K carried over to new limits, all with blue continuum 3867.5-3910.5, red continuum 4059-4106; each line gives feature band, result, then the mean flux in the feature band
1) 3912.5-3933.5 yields 0.168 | 8.43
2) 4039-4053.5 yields -0.071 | 11.3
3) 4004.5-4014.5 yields -0.082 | 11.2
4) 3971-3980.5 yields 0.155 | 8.84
